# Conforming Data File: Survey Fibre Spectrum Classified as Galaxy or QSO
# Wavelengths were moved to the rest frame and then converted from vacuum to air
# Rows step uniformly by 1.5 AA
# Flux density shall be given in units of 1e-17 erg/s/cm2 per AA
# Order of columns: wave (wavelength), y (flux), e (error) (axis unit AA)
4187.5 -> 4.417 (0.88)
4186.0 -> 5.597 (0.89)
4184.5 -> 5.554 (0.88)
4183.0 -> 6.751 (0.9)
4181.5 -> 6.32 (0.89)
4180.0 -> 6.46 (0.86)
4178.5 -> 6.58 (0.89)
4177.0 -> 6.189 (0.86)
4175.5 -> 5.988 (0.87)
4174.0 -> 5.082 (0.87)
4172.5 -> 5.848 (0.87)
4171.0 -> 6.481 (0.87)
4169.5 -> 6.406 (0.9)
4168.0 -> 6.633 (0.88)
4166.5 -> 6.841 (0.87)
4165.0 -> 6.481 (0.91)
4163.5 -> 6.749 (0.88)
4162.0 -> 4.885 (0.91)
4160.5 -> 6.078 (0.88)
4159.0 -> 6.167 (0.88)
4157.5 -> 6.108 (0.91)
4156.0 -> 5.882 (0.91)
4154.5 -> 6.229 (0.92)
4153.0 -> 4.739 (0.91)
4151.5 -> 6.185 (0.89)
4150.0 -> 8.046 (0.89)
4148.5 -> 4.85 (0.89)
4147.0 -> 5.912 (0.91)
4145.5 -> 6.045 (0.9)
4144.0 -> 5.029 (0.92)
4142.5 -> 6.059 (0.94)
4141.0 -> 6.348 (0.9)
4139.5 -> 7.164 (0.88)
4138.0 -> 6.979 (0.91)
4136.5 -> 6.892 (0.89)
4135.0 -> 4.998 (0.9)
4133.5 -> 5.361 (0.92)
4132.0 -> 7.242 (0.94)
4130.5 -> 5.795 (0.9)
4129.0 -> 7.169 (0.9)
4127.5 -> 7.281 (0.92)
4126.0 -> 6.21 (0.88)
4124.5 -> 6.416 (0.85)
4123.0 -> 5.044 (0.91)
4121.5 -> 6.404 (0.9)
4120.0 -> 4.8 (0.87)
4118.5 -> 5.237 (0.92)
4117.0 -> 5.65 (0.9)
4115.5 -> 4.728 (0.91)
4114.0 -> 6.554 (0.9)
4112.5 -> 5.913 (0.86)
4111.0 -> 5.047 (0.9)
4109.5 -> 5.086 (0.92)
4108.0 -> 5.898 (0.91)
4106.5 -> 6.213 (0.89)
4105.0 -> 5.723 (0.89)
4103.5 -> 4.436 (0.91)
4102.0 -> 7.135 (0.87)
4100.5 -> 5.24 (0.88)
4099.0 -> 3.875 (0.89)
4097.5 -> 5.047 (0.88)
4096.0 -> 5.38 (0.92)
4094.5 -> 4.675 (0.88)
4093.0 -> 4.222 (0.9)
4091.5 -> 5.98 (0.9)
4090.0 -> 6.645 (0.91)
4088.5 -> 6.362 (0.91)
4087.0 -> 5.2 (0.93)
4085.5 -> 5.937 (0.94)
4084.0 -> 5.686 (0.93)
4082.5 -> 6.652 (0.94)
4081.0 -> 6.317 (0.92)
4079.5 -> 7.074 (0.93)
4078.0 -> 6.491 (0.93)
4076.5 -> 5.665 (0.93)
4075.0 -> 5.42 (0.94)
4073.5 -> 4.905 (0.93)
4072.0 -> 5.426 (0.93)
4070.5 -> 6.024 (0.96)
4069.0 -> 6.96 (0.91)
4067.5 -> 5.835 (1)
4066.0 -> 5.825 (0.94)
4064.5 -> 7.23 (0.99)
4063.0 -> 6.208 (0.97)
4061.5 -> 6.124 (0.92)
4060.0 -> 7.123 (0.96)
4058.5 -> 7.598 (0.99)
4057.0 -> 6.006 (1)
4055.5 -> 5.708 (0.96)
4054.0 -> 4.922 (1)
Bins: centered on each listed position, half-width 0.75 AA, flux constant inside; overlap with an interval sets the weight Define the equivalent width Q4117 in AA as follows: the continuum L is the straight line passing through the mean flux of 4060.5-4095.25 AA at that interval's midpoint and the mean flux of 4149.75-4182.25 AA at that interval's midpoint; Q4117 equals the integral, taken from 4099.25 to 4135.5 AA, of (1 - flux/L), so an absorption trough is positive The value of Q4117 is 1.6 AA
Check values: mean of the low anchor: 5.96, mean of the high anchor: 6.17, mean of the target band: 5.79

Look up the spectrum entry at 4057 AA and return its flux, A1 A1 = 6.006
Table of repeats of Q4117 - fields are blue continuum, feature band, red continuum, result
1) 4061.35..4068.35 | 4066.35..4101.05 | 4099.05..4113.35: 1.44 AA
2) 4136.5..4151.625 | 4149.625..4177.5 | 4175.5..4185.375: 0.67 AA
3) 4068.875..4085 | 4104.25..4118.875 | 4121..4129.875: 1.59 AA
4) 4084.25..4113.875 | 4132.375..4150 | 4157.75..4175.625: -0.55 AA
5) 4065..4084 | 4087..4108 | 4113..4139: 2.04 AA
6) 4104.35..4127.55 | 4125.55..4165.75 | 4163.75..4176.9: -1.23 AA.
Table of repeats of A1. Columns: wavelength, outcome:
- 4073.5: 4.905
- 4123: 5.044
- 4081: 6.317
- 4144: 5.029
